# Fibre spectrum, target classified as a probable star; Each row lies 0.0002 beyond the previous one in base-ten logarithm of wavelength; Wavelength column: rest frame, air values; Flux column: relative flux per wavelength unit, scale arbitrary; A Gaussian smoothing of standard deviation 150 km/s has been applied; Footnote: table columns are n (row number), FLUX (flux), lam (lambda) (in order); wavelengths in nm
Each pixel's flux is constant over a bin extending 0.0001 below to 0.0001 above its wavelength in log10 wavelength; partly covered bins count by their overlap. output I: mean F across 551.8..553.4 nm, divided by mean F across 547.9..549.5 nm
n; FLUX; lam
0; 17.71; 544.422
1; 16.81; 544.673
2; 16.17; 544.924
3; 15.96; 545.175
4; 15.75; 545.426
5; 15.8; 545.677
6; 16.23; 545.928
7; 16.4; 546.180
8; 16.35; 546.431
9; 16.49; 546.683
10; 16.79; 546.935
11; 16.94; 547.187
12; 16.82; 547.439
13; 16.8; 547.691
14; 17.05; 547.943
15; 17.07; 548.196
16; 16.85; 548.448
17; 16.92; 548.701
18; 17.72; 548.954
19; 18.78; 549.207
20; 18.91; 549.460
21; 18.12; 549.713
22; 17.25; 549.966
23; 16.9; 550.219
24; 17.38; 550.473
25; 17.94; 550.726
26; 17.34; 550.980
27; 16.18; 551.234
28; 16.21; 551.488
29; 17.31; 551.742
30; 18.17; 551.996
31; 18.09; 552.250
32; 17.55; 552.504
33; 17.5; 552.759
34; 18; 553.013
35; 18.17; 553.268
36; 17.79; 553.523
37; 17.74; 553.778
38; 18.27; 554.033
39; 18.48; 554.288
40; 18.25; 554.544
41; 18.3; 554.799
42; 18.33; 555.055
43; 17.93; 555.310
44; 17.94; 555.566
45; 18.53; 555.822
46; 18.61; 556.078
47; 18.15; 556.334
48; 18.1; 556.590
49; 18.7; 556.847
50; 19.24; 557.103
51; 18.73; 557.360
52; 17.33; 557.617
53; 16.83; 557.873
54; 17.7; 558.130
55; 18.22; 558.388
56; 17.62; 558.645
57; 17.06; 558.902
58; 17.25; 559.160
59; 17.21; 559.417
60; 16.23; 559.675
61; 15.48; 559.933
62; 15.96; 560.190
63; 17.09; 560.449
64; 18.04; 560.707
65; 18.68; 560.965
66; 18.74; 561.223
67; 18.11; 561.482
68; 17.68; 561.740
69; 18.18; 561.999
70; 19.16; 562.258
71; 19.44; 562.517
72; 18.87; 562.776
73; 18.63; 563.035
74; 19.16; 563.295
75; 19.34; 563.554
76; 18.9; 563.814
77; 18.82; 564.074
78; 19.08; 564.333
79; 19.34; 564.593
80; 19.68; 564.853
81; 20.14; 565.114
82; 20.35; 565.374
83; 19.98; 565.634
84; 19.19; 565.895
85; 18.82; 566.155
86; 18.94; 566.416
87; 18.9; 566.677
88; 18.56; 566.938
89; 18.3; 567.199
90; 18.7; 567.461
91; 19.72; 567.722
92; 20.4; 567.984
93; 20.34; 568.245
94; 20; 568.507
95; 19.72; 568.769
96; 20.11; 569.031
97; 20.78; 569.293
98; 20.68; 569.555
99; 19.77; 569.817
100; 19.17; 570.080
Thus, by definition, 1.0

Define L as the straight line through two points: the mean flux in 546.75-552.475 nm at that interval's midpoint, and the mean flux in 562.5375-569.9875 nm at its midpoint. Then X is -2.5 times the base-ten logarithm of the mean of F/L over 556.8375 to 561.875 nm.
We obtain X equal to 0.06 mag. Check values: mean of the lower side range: 17.3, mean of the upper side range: 19.5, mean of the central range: 17.6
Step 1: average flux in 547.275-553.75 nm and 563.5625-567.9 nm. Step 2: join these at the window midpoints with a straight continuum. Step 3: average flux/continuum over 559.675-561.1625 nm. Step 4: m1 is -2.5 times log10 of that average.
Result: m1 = 0.09 mag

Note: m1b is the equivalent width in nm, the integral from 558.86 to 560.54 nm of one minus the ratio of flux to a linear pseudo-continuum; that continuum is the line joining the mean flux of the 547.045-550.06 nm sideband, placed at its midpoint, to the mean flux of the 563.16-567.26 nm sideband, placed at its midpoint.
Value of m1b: 0.19 nm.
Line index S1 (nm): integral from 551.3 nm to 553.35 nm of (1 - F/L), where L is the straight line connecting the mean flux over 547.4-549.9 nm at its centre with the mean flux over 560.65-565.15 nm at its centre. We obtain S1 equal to 0.03 nm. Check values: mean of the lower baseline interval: 17.5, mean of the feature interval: 17.6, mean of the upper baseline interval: 18.9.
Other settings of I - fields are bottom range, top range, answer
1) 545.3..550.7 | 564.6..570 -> 1.15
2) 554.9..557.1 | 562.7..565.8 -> 1.06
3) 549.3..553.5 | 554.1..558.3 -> 1.03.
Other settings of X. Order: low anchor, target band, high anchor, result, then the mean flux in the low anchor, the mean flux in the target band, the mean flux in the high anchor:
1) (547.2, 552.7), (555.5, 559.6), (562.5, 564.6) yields 0.022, 17.4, 17.9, 19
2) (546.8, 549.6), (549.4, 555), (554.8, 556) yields 0.006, 17.3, 17.7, 18.2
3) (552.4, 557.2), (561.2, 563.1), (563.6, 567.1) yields 0.020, 18.2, 18.6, 19.3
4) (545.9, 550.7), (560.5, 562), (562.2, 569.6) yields 0.038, 17.2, 18.2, 19.4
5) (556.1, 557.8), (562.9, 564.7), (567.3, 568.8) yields 0.011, 18.3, 19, 19.8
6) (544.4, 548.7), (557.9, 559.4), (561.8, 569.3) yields 0.051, 16.6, 17.5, 19.3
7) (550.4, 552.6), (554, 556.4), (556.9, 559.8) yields -0.048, 17.4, 18.3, 17.6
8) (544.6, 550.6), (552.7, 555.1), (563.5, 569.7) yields -0.018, 16.9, 18.1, 19.5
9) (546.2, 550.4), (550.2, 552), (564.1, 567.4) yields 0.026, 17.2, 17.1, 19.2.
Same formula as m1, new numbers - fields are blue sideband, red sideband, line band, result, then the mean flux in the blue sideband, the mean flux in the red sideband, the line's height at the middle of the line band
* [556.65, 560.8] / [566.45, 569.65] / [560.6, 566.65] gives -0.02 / 17.4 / 19.7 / 18.6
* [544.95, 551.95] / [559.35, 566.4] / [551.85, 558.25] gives -0.02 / 17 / 18.6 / 17.7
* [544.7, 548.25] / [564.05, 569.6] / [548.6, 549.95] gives -0.07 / 16.5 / 19.6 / 16.9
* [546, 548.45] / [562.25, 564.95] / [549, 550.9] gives -0.05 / 16.7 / 19.1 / 17.1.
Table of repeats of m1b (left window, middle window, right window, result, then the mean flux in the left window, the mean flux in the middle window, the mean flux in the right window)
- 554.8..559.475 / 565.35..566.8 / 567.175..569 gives 0.01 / 18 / 19.3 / 19.7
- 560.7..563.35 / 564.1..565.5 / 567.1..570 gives -0.04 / 18.6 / 19.7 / 19.9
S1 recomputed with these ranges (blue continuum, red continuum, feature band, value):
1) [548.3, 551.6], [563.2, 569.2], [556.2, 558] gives 0.01 nm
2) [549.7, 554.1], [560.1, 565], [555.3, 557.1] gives -0.04 nm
